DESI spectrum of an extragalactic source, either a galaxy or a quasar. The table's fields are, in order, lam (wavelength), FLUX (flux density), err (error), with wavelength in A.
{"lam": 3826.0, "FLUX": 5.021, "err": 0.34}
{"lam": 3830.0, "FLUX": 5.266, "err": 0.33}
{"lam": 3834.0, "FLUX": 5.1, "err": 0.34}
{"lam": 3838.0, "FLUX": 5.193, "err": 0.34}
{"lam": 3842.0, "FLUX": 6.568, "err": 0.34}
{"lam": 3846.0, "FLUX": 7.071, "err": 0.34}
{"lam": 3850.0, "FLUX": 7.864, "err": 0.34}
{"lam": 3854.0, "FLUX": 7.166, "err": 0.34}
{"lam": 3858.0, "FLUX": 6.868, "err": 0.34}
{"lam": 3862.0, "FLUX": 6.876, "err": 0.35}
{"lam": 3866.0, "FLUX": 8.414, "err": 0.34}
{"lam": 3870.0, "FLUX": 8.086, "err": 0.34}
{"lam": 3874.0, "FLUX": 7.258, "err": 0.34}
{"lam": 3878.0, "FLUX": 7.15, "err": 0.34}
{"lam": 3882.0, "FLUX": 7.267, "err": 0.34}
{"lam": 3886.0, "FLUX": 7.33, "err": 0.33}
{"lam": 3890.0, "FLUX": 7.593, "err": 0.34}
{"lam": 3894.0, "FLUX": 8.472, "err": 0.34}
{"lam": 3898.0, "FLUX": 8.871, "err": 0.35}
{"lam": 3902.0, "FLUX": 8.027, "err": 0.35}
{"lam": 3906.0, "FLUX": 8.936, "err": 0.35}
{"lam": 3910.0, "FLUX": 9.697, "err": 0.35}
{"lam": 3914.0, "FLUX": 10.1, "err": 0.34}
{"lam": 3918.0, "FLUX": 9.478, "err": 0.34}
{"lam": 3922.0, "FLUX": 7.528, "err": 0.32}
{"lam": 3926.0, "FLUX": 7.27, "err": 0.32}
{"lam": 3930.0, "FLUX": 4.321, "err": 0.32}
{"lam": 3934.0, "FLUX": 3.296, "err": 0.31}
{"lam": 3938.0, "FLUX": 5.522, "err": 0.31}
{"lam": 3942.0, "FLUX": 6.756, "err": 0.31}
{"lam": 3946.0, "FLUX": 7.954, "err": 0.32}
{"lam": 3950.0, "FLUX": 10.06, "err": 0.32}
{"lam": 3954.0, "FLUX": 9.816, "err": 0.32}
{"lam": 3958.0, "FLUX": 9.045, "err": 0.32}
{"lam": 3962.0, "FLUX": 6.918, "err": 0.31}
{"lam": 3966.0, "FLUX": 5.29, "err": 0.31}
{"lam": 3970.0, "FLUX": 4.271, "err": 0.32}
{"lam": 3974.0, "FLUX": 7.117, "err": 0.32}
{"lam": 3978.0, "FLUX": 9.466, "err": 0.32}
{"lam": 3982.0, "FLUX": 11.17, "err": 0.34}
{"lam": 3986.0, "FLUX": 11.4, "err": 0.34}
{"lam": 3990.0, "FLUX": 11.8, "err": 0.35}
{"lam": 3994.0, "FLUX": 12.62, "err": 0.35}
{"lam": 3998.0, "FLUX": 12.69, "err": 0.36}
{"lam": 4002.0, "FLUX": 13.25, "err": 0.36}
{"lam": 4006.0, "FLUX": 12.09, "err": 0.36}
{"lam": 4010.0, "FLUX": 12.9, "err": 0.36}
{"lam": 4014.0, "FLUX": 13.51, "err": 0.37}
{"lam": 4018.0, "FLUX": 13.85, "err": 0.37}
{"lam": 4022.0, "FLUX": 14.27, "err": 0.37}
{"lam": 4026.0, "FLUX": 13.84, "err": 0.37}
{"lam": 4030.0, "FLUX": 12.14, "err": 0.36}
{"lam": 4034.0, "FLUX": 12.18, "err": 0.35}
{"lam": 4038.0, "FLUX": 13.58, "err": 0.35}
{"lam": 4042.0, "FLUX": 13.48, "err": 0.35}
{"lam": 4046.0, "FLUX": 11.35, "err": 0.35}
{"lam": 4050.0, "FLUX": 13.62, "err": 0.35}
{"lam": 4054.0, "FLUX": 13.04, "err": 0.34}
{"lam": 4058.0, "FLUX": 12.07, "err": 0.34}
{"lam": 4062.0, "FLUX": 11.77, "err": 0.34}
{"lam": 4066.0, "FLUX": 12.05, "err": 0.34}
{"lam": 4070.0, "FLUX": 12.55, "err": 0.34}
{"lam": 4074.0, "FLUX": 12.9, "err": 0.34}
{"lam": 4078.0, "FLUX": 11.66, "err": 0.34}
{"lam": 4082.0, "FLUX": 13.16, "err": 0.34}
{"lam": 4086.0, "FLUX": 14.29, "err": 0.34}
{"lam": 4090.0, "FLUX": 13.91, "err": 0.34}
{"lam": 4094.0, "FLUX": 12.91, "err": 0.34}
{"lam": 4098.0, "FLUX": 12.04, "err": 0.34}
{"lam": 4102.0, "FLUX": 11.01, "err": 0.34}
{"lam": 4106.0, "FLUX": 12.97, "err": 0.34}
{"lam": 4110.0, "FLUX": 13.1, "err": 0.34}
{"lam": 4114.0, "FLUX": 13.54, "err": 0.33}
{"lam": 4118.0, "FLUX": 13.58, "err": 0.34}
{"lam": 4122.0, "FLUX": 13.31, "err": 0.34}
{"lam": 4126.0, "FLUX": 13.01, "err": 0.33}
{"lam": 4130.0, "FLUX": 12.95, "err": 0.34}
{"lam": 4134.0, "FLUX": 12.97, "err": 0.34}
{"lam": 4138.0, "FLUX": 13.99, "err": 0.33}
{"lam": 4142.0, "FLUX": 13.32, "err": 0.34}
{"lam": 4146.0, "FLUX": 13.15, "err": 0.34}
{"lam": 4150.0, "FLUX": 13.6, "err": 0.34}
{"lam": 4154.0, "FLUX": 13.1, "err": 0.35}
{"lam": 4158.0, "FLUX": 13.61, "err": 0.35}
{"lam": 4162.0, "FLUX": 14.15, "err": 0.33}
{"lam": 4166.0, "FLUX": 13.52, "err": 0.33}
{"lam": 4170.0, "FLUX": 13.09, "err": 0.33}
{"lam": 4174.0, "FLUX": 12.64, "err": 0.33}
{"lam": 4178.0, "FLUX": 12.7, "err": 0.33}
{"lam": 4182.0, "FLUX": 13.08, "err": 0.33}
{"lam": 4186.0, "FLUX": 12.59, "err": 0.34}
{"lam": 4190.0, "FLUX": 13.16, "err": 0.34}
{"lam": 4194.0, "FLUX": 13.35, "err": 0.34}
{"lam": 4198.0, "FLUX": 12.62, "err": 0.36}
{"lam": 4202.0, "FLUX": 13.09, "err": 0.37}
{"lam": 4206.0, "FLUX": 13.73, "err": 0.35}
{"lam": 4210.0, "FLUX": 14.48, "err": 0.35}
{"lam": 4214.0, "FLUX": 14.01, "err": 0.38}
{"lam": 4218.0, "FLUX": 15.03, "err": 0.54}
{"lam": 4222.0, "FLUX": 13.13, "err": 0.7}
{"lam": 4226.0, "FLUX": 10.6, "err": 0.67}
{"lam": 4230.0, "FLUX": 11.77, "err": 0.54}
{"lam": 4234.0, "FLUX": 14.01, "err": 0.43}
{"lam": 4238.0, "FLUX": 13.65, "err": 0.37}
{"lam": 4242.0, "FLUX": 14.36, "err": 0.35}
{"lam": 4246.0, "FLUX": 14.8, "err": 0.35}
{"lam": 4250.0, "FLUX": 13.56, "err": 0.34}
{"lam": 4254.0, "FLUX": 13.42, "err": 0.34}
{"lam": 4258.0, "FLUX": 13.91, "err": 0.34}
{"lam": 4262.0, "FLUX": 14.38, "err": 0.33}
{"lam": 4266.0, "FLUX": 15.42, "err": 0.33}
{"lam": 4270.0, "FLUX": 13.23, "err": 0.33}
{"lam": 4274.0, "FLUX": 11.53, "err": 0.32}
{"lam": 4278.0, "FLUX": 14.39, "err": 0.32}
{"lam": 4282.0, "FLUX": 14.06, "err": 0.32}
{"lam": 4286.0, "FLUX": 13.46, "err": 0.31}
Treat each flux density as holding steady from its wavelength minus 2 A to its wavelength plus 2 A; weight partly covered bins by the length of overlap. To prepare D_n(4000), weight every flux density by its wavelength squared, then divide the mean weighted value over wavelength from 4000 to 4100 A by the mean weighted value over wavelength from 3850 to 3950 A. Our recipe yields 1.84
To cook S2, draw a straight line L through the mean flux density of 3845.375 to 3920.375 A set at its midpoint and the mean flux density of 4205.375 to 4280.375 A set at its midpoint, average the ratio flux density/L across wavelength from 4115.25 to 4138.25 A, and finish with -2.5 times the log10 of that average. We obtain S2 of -0.12 mag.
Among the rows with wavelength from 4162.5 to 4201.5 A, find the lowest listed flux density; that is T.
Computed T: 12.59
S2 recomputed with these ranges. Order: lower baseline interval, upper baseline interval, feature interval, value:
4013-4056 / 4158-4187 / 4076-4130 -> 0.02 mag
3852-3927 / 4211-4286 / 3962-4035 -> -0.15 mag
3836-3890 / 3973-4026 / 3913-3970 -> 0.35 mag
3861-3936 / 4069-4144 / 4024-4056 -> -0.14 mag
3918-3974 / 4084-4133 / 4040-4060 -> -0.17 mag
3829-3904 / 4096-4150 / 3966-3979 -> 0.43 mag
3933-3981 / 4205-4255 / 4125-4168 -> -0.15 mag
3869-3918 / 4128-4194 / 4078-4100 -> -0.11 mag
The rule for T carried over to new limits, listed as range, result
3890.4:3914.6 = 8.027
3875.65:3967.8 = 3.296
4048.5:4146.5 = 11.01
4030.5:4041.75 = 12.18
